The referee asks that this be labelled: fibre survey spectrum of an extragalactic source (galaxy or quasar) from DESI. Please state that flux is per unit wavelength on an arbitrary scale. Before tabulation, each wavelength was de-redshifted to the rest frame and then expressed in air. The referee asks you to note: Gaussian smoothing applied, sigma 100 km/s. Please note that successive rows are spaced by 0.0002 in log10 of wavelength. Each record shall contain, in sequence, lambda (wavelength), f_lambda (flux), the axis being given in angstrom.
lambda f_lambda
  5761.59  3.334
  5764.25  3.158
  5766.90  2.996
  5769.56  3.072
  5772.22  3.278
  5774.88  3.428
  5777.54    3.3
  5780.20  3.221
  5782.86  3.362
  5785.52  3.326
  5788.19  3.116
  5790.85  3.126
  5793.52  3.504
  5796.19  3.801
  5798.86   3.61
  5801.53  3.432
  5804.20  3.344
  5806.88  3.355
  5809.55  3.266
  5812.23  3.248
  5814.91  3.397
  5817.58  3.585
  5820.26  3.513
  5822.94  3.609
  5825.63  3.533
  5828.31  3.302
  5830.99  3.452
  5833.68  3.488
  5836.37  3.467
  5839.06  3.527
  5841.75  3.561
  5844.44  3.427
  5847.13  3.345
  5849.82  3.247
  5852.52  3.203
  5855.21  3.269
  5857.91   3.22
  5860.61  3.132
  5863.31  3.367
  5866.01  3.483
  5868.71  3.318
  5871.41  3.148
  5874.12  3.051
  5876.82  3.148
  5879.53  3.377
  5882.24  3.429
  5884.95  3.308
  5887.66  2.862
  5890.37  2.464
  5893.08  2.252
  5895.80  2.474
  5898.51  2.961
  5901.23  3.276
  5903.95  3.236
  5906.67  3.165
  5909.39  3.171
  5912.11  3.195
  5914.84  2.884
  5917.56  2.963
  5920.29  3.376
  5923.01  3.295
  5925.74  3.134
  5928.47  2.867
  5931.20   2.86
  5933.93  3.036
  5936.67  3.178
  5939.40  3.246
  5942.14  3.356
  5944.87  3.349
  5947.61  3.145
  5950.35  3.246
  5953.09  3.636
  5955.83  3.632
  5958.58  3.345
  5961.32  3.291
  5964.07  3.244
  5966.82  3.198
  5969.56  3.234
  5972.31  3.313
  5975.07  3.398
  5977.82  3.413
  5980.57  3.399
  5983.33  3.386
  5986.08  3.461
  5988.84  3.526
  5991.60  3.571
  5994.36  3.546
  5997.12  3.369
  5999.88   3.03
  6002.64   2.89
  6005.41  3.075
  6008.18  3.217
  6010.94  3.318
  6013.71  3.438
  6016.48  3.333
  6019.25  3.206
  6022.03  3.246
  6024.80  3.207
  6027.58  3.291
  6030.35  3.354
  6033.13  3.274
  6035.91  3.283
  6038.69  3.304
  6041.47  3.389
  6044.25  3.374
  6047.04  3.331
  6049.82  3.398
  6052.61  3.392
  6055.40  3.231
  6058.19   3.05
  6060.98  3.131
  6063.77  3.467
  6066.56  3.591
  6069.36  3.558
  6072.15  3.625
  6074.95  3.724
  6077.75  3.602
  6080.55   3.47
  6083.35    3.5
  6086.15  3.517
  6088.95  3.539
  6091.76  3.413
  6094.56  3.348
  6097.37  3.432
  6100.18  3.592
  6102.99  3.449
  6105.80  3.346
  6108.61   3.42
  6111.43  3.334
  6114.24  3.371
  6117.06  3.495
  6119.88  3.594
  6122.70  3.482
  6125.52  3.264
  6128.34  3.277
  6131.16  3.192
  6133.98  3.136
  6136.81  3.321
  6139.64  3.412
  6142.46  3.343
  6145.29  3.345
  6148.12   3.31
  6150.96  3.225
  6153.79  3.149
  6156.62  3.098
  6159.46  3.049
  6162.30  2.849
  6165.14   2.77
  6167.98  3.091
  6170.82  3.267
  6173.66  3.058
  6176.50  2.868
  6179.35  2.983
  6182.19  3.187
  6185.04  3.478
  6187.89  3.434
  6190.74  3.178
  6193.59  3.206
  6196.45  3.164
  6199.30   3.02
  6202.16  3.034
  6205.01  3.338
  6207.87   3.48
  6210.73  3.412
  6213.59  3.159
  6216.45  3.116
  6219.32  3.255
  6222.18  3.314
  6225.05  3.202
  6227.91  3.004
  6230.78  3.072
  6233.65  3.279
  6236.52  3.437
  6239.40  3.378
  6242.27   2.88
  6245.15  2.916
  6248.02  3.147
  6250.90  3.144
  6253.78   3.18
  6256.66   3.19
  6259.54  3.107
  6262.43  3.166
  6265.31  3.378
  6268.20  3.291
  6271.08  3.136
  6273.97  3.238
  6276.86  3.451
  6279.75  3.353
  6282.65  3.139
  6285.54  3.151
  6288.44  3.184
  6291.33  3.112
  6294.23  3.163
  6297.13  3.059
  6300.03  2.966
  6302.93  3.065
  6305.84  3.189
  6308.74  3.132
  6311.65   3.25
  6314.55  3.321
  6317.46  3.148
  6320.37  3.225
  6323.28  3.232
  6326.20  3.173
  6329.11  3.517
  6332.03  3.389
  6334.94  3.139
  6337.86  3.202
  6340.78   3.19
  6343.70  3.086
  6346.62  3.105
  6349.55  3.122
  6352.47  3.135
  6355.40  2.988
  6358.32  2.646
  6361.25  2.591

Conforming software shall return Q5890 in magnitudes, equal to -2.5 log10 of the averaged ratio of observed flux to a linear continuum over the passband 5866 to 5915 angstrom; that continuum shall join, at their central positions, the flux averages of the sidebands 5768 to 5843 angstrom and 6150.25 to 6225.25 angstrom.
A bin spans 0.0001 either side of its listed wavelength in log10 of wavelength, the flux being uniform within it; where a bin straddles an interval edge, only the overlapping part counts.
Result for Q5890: 0.10 mag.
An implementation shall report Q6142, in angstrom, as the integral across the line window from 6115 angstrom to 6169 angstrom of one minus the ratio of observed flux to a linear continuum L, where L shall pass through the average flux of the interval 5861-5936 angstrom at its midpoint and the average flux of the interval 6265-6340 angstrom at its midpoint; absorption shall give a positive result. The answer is -1.3 angstrom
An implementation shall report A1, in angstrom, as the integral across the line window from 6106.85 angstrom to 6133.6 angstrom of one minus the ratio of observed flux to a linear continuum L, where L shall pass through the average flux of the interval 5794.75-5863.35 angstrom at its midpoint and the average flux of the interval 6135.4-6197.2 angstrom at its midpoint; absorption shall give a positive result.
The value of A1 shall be -1.4 angstrom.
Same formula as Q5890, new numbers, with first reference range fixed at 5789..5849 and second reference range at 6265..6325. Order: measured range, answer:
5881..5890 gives 0.10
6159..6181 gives 0.09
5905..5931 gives 0.10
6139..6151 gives -0.02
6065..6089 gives -0.08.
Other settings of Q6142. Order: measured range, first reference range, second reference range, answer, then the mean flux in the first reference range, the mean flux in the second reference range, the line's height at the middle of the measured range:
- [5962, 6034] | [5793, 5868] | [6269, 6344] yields 0.76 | 3.42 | 3.2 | 3.34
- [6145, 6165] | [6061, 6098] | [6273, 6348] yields 1.74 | 3.51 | 3.2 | 3.41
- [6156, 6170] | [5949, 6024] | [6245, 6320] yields 1.14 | 3.33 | 3.18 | 3.24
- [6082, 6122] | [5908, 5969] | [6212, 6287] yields -3.13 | 3.21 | 3.2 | 3.2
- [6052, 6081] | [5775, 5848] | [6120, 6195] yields -1.65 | 3.42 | 3.2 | 3.26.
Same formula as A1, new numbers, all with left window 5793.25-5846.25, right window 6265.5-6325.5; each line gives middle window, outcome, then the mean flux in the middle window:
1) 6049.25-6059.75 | 0.25 angstrom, 3.25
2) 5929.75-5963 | 1.17 angstrom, 3.28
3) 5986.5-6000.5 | -0.27 angstrom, 3.43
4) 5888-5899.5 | 2.93 angstrom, 2.55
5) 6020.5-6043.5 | 0.35 angstrom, 3.3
